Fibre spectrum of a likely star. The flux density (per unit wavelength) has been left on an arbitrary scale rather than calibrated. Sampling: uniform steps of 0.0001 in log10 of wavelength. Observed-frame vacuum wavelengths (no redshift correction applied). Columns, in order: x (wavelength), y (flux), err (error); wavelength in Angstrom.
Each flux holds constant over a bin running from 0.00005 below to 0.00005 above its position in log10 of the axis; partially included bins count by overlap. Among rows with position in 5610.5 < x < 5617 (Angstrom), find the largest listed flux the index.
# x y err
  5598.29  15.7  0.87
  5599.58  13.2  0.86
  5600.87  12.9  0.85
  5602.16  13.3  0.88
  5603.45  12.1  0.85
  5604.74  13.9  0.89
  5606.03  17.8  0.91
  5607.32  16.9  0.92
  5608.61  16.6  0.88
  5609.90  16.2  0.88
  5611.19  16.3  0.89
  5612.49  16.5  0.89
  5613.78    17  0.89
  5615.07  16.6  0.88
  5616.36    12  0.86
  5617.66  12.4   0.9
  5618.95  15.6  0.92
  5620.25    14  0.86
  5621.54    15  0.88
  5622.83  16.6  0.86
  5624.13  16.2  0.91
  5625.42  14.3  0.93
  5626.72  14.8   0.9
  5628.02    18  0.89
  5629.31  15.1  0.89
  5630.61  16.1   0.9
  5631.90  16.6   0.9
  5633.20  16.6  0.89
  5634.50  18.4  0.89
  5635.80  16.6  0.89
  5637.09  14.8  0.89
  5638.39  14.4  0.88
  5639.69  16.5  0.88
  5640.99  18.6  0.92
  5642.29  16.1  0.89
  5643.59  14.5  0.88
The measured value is 17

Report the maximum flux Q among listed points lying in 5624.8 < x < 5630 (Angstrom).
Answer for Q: 18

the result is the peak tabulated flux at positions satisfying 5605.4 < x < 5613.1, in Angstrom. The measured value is 17.8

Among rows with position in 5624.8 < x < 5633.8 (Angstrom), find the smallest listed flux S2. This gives 14.3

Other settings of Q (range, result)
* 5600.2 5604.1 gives 13.3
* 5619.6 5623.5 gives 16.6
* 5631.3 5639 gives 18.4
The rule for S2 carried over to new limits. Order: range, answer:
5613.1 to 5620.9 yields 12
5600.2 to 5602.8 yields 12.9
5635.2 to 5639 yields 14.4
